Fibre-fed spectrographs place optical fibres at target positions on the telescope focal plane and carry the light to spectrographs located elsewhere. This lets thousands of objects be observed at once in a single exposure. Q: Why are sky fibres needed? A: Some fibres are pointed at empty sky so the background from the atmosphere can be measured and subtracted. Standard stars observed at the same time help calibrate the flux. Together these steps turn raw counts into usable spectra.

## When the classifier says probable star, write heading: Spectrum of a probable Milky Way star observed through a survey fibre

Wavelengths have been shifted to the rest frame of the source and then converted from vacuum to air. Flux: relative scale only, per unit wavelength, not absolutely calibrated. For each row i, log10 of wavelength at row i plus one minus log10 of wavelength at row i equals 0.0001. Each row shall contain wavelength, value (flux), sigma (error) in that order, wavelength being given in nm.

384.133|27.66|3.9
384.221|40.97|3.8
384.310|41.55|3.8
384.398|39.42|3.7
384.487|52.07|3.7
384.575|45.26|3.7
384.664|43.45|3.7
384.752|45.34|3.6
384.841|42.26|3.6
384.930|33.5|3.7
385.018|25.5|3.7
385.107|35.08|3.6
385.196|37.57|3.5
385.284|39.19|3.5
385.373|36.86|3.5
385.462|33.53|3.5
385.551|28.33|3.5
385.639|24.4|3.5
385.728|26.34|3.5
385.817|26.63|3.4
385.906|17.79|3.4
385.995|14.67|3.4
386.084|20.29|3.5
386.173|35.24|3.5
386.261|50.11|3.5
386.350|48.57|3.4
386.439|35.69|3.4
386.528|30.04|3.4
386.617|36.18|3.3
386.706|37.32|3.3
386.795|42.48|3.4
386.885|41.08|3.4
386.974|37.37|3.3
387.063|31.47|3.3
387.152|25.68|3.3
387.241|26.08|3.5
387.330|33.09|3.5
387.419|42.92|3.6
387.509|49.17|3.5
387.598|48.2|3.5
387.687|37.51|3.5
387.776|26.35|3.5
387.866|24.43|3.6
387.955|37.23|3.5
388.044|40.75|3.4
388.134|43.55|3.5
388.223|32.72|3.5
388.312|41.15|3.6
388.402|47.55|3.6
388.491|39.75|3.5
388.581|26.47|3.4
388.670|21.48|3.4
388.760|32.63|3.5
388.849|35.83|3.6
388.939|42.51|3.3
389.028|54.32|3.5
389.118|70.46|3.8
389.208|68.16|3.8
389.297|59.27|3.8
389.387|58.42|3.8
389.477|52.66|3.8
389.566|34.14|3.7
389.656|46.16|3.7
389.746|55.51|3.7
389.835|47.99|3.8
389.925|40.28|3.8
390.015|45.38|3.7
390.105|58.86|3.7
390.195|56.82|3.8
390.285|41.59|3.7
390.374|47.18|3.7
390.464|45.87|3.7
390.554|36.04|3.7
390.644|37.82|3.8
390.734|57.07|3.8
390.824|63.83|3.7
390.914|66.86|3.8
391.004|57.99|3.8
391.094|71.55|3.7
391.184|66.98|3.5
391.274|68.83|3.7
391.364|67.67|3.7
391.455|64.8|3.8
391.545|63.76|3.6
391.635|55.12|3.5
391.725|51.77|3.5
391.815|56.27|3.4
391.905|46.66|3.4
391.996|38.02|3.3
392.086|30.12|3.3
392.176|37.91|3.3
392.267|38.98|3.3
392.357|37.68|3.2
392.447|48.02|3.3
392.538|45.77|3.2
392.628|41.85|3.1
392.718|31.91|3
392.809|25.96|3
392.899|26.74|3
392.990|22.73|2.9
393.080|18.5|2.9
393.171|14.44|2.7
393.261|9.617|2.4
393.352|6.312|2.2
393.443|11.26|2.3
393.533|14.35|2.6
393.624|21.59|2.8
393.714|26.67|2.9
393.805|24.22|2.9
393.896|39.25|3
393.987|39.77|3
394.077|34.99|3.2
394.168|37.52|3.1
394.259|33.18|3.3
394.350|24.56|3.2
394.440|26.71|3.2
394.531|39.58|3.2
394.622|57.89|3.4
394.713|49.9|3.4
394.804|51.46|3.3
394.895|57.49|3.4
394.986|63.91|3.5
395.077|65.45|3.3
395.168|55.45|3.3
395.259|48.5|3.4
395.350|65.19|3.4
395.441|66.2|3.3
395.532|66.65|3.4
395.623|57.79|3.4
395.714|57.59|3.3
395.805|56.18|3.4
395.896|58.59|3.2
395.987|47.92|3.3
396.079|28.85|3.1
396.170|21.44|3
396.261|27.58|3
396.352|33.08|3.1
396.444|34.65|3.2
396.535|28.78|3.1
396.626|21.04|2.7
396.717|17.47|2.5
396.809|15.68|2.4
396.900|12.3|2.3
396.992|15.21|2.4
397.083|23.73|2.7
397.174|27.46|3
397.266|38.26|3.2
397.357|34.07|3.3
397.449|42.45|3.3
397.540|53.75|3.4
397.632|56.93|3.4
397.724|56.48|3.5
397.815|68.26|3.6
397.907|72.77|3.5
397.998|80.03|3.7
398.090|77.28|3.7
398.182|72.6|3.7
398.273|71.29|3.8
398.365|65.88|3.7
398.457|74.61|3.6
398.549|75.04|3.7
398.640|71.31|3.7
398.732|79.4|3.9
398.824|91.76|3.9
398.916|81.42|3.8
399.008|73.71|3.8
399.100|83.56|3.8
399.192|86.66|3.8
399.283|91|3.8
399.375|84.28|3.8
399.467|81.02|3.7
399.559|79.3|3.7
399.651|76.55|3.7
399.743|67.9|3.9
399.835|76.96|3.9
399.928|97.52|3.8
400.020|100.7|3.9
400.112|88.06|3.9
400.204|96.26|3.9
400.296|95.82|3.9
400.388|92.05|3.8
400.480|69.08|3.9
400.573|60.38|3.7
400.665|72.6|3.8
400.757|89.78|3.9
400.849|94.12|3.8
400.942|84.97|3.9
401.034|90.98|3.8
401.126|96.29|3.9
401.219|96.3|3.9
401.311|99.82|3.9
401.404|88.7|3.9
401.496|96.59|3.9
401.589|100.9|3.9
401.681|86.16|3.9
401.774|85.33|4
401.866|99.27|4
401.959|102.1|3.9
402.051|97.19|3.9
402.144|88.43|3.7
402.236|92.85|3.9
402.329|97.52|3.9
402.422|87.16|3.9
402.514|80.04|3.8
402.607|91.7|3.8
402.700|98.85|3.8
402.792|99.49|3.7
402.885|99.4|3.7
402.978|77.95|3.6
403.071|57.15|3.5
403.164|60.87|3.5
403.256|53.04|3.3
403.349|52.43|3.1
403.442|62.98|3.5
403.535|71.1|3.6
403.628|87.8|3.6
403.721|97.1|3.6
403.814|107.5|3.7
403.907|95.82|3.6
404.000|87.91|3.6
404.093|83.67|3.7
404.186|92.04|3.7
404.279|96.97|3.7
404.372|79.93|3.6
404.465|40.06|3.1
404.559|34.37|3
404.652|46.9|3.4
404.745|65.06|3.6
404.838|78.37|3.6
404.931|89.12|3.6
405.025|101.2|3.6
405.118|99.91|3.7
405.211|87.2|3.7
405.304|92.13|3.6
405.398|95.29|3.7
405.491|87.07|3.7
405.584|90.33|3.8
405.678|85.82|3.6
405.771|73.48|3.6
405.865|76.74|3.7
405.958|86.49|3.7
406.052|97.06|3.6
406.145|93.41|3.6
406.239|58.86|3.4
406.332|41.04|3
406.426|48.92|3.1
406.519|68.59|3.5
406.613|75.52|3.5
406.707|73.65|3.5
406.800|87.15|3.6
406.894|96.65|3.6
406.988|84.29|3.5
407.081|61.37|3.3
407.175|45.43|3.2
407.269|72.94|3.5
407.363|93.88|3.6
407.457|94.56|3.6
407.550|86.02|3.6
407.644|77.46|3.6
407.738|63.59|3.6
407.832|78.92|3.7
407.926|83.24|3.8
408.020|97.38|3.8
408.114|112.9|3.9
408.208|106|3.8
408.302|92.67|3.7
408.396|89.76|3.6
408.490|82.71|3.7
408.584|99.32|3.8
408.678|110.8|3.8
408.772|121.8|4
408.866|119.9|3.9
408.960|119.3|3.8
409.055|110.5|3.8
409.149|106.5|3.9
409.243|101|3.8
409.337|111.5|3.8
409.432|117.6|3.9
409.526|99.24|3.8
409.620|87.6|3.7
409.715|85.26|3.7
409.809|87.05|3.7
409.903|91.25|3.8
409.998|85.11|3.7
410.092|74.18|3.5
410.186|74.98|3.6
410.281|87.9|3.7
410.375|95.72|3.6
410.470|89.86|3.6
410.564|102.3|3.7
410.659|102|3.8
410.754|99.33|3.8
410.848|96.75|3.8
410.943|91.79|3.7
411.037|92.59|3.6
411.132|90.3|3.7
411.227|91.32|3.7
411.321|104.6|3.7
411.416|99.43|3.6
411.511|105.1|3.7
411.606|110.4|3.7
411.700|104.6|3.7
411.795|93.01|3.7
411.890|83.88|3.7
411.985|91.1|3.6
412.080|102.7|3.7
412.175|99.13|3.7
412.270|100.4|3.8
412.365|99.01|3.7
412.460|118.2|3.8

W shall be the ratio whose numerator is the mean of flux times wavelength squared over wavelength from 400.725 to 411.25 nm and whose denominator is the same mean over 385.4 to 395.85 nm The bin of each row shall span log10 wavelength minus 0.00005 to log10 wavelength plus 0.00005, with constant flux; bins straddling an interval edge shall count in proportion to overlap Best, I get 2.25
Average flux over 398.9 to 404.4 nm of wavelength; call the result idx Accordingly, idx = 86.1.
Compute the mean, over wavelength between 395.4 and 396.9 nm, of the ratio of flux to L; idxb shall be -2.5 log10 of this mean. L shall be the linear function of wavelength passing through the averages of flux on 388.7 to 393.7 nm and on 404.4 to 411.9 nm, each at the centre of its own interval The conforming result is 0.40 mag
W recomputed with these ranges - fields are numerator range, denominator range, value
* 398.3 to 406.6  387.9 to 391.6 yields 1.76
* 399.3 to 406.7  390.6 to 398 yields 2.05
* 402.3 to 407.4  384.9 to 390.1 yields 2.24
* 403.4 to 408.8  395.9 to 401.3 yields 1.32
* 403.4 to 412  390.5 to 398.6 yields 2.11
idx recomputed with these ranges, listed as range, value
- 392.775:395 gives 30.7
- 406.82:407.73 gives 78.7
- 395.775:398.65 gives 46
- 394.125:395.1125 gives 46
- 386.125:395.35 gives 42.2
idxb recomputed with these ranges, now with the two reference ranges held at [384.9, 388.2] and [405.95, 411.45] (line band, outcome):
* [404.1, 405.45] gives 0.02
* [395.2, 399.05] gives 0.18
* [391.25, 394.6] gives 0.35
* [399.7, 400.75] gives -0.22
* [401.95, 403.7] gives -0.10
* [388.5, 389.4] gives -0.15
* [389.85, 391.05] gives -0.15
